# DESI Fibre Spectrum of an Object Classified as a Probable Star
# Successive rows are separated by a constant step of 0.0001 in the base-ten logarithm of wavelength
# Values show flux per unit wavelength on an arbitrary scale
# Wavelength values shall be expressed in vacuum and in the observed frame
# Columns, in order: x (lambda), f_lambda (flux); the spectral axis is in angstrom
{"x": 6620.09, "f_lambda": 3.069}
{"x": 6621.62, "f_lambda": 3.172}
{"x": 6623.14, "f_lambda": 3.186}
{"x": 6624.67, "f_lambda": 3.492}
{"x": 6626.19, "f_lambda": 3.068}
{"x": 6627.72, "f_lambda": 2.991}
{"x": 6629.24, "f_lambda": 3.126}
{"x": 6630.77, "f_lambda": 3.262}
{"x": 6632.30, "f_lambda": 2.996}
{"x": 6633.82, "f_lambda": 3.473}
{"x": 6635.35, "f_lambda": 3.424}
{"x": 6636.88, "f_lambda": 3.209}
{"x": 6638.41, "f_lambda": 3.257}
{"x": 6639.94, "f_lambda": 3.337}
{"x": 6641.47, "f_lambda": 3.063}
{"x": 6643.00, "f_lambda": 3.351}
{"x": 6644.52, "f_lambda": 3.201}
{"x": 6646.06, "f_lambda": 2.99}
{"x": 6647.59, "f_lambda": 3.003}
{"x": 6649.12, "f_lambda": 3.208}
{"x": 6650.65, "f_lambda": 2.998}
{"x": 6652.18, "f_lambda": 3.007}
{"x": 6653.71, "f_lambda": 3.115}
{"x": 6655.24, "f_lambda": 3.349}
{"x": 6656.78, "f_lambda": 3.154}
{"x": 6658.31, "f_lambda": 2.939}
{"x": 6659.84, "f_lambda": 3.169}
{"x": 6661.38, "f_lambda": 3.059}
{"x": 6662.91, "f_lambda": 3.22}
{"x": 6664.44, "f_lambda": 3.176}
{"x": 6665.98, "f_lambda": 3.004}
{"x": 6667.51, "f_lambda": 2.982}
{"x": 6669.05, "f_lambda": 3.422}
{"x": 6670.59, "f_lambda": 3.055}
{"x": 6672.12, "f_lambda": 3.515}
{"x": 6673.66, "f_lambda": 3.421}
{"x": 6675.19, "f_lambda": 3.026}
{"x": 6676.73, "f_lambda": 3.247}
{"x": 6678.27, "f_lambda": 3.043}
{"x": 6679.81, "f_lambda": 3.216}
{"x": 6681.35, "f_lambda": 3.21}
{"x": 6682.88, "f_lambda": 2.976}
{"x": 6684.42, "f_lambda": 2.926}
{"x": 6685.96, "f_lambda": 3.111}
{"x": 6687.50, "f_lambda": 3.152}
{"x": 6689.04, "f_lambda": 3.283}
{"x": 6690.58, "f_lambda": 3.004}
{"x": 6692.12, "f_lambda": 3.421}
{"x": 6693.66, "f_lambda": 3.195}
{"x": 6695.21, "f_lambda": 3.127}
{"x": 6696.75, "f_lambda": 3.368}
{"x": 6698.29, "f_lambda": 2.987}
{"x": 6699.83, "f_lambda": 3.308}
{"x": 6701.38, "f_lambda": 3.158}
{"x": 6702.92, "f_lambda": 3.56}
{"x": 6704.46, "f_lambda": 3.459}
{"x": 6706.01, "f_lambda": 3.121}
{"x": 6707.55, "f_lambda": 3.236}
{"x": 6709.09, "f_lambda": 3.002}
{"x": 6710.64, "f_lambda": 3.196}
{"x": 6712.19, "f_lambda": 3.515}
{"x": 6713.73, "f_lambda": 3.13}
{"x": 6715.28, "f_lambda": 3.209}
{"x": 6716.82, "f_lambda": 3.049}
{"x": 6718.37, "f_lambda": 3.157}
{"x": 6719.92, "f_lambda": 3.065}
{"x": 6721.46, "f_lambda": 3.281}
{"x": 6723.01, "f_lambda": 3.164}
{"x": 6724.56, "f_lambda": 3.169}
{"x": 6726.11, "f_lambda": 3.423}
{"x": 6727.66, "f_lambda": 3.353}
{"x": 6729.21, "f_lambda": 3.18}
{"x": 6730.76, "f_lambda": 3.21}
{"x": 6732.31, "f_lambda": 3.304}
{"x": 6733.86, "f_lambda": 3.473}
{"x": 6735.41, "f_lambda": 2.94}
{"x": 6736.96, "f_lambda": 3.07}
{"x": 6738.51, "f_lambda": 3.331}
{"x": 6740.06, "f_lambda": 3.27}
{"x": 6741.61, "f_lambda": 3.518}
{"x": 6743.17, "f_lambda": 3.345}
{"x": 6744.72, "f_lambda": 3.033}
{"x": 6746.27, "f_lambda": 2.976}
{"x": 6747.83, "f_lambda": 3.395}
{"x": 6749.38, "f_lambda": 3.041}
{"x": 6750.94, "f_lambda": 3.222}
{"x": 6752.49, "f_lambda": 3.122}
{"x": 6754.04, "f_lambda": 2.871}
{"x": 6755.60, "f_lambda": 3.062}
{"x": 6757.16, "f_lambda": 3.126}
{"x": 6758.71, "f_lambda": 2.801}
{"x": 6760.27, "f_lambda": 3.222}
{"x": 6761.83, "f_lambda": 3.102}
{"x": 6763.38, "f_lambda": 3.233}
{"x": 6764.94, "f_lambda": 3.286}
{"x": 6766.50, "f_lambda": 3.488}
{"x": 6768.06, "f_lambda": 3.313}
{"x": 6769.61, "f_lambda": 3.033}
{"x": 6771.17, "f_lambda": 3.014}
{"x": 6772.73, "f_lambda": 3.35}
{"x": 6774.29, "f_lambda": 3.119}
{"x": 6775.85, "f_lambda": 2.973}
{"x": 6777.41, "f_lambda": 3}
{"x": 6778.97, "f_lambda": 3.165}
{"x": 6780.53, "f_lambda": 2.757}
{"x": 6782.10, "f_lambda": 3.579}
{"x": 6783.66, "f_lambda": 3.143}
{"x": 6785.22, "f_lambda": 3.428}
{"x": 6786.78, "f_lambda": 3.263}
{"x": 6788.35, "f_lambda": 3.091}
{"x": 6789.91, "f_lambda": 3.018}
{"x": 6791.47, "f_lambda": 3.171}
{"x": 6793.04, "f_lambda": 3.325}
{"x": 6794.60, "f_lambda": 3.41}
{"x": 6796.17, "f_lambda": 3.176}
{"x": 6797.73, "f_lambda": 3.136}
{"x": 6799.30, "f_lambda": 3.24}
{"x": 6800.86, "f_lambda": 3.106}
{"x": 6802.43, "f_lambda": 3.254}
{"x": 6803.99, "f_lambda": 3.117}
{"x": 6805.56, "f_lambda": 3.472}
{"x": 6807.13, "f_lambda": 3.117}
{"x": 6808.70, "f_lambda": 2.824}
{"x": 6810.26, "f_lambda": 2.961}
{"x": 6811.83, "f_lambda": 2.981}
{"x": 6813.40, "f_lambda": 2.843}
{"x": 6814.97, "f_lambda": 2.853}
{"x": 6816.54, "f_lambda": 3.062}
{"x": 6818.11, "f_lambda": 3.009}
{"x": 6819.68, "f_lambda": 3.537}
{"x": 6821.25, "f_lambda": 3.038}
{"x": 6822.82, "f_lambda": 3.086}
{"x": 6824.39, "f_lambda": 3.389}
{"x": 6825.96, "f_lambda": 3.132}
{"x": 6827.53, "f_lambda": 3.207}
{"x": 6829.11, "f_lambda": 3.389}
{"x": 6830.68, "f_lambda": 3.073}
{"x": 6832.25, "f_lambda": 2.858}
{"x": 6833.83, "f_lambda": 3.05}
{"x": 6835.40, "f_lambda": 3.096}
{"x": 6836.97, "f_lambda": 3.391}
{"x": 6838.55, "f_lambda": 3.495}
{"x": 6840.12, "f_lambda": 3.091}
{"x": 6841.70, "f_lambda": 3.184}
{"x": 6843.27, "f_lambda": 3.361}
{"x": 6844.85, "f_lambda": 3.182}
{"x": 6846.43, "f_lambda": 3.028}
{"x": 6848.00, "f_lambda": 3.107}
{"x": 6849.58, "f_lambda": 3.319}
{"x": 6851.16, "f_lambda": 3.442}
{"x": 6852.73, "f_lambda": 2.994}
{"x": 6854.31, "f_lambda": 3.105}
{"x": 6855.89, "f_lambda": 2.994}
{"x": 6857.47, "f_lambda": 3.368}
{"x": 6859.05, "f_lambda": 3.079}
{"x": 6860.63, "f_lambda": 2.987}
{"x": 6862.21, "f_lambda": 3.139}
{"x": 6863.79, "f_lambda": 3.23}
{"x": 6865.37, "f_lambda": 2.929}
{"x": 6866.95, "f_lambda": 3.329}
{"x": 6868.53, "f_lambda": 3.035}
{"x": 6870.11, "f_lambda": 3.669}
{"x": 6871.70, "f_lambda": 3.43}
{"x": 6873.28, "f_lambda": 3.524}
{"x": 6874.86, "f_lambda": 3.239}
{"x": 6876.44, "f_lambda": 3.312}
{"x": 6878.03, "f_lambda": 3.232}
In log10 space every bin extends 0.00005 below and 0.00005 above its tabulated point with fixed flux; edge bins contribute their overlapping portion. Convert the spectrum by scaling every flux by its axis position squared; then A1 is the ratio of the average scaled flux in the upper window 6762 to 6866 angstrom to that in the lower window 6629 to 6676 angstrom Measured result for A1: 1.0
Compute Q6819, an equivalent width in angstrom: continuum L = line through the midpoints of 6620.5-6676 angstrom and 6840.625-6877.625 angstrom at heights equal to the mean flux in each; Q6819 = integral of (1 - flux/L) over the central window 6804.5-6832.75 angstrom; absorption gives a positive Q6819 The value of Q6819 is 0.9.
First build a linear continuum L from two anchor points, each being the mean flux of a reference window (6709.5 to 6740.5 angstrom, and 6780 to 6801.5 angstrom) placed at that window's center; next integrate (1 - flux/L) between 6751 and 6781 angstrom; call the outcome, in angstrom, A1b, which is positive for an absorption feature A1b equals 0.9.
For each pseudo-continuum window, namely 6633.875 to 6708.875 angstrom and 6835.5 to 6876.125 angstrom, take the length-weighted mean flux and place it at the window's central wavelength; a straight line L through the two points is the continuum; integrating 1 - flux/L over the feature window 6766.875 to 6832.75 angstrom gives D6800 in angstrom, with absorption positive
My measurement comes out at 1.36 angstrom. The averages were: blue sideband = 3.18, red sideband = 3.23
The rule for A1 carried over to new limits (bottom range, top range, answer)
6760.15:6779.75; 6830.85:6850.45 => 1.02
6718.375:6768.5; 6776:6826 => 1.00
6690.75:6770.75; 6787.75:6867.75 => 1.01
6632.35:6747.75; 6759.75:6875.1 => 1.03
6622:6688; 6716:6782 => 1.03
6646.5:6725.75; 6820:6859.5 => 1.05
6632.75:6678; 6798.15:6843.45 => 1.04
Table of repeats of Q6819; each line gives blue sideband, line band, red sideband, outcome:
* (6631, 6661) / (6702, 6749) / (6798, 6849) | -1.16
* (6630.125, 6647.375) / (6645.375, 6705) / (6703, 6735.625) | 1.12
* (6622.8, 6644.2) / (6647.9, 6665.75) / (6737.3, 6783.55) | 0.55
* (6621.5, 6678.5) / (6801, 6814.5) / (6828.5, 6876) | 0.55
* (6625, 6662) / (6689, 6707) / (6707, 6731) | -0.30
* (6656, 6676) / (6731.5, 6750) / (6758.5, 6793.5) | -0.33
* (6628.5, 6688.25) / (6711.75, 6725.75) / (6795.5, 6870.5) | -0.14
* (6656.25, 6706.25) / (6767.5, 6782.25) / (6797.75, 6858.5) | 0.25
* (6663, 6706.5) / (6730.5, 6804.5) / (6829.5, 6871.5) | 0.20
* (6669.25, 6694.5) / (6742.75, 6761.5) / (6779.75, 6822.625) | 0.37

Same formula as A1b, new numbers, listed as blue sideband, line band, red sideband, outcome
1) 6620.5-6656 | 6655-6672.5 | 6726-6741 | 0.2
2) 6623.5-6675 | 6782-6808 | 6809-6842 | -0.8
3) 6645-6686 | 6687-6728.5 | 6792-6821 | -1.2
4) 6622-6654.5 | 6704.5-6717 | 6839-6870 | -0.1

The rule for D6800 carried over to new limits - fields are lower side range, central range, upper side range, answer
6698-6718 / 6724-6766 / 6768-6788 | 0.0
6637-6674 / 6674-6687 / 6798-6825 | 0.2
